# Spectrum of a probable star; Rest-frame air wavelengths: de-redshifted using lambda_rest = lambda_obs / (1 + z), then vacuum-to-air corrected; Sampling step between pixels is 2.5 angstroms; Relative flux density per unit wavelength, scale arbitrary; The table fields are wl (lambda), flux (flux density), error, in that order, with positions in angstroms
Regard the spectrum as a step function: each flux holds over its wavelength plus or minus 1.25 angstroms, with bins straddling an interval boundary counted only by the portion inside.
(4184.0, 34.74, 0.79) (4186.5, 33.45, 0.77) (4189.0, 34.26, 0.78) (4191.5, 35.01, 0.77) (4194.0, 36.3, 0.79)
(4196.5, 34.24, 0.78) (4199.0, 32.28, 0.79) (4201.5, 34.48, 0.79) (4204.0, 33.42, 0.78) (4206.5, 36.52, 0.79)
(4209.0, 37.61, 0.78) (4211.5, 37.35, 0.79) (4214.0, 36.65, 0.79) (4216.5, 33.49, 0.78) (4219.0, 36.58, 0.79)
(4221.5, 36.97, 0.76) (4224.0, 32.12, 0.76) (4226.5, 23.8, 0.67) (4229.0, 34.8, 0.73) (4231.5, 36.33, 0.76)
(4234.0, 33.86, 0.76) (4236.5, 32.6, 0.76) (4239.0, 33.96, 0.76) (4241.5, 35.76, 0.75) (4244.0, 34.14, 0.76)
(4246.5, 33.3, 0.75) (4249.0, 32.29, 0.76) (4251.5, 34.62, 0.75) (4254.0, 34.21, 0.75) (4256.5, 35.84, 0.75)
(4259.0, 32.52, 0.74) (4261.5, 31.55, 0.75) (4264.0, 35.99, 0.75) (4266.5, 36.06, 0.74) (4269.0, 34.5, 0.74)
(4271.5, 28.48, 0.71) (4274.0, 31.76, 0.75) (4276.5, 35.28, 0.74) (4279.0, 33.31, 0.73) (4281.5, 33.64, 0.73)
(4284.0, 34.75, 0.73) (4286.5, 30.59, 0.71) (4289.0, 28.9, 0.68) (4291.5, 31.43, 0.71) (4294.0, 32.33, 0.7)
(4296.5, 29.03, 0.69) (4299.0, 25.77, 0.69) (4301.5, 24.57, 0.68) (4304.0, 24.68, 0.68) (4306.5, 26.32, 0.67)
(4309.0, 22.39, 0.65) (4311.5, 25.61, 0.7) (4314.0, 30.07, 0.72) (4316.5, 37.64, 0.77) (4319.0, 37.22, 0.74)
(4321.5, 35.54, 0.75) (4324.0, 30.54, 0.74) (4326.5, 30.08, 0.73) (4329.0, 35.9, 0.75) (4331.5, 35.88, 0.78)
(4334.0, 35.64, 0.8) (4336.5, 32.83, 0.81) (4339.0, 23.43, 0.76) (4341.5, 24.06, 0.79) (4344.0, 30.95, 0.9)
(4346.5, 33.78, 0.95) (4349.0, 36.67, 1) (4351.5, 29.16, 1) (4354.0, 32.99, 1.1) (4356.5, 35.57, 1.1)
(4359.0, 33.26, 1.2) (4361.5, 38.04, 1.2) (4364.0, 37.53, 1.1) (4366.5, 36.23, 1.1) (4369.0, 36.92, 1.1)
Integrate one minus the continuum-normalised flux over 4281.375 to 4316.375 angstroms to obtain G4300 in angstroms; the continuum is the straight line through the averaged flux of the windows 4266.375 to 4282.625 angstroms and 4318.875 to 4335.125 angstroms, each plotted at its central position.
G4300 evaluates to 5.1 angstroms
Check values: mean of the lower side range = 33.1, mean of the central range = 28.7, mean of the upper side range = 34.2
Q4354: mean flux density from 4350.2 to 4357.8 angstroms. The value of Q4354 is 32.6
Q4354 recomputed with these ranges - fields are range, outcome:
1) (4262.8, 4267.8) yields 36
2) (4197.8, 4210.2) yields 34.9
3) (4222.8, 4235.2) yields 32.2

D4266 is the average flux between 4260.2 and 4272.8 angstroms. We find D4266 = 33.3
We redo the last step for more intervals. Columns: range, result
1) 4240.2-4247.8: 34.4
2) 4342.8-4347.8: 32.4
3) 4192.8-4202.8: 34.3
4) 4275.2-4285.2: 34.2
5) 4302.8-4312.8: 24.8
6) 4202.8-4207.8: 35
